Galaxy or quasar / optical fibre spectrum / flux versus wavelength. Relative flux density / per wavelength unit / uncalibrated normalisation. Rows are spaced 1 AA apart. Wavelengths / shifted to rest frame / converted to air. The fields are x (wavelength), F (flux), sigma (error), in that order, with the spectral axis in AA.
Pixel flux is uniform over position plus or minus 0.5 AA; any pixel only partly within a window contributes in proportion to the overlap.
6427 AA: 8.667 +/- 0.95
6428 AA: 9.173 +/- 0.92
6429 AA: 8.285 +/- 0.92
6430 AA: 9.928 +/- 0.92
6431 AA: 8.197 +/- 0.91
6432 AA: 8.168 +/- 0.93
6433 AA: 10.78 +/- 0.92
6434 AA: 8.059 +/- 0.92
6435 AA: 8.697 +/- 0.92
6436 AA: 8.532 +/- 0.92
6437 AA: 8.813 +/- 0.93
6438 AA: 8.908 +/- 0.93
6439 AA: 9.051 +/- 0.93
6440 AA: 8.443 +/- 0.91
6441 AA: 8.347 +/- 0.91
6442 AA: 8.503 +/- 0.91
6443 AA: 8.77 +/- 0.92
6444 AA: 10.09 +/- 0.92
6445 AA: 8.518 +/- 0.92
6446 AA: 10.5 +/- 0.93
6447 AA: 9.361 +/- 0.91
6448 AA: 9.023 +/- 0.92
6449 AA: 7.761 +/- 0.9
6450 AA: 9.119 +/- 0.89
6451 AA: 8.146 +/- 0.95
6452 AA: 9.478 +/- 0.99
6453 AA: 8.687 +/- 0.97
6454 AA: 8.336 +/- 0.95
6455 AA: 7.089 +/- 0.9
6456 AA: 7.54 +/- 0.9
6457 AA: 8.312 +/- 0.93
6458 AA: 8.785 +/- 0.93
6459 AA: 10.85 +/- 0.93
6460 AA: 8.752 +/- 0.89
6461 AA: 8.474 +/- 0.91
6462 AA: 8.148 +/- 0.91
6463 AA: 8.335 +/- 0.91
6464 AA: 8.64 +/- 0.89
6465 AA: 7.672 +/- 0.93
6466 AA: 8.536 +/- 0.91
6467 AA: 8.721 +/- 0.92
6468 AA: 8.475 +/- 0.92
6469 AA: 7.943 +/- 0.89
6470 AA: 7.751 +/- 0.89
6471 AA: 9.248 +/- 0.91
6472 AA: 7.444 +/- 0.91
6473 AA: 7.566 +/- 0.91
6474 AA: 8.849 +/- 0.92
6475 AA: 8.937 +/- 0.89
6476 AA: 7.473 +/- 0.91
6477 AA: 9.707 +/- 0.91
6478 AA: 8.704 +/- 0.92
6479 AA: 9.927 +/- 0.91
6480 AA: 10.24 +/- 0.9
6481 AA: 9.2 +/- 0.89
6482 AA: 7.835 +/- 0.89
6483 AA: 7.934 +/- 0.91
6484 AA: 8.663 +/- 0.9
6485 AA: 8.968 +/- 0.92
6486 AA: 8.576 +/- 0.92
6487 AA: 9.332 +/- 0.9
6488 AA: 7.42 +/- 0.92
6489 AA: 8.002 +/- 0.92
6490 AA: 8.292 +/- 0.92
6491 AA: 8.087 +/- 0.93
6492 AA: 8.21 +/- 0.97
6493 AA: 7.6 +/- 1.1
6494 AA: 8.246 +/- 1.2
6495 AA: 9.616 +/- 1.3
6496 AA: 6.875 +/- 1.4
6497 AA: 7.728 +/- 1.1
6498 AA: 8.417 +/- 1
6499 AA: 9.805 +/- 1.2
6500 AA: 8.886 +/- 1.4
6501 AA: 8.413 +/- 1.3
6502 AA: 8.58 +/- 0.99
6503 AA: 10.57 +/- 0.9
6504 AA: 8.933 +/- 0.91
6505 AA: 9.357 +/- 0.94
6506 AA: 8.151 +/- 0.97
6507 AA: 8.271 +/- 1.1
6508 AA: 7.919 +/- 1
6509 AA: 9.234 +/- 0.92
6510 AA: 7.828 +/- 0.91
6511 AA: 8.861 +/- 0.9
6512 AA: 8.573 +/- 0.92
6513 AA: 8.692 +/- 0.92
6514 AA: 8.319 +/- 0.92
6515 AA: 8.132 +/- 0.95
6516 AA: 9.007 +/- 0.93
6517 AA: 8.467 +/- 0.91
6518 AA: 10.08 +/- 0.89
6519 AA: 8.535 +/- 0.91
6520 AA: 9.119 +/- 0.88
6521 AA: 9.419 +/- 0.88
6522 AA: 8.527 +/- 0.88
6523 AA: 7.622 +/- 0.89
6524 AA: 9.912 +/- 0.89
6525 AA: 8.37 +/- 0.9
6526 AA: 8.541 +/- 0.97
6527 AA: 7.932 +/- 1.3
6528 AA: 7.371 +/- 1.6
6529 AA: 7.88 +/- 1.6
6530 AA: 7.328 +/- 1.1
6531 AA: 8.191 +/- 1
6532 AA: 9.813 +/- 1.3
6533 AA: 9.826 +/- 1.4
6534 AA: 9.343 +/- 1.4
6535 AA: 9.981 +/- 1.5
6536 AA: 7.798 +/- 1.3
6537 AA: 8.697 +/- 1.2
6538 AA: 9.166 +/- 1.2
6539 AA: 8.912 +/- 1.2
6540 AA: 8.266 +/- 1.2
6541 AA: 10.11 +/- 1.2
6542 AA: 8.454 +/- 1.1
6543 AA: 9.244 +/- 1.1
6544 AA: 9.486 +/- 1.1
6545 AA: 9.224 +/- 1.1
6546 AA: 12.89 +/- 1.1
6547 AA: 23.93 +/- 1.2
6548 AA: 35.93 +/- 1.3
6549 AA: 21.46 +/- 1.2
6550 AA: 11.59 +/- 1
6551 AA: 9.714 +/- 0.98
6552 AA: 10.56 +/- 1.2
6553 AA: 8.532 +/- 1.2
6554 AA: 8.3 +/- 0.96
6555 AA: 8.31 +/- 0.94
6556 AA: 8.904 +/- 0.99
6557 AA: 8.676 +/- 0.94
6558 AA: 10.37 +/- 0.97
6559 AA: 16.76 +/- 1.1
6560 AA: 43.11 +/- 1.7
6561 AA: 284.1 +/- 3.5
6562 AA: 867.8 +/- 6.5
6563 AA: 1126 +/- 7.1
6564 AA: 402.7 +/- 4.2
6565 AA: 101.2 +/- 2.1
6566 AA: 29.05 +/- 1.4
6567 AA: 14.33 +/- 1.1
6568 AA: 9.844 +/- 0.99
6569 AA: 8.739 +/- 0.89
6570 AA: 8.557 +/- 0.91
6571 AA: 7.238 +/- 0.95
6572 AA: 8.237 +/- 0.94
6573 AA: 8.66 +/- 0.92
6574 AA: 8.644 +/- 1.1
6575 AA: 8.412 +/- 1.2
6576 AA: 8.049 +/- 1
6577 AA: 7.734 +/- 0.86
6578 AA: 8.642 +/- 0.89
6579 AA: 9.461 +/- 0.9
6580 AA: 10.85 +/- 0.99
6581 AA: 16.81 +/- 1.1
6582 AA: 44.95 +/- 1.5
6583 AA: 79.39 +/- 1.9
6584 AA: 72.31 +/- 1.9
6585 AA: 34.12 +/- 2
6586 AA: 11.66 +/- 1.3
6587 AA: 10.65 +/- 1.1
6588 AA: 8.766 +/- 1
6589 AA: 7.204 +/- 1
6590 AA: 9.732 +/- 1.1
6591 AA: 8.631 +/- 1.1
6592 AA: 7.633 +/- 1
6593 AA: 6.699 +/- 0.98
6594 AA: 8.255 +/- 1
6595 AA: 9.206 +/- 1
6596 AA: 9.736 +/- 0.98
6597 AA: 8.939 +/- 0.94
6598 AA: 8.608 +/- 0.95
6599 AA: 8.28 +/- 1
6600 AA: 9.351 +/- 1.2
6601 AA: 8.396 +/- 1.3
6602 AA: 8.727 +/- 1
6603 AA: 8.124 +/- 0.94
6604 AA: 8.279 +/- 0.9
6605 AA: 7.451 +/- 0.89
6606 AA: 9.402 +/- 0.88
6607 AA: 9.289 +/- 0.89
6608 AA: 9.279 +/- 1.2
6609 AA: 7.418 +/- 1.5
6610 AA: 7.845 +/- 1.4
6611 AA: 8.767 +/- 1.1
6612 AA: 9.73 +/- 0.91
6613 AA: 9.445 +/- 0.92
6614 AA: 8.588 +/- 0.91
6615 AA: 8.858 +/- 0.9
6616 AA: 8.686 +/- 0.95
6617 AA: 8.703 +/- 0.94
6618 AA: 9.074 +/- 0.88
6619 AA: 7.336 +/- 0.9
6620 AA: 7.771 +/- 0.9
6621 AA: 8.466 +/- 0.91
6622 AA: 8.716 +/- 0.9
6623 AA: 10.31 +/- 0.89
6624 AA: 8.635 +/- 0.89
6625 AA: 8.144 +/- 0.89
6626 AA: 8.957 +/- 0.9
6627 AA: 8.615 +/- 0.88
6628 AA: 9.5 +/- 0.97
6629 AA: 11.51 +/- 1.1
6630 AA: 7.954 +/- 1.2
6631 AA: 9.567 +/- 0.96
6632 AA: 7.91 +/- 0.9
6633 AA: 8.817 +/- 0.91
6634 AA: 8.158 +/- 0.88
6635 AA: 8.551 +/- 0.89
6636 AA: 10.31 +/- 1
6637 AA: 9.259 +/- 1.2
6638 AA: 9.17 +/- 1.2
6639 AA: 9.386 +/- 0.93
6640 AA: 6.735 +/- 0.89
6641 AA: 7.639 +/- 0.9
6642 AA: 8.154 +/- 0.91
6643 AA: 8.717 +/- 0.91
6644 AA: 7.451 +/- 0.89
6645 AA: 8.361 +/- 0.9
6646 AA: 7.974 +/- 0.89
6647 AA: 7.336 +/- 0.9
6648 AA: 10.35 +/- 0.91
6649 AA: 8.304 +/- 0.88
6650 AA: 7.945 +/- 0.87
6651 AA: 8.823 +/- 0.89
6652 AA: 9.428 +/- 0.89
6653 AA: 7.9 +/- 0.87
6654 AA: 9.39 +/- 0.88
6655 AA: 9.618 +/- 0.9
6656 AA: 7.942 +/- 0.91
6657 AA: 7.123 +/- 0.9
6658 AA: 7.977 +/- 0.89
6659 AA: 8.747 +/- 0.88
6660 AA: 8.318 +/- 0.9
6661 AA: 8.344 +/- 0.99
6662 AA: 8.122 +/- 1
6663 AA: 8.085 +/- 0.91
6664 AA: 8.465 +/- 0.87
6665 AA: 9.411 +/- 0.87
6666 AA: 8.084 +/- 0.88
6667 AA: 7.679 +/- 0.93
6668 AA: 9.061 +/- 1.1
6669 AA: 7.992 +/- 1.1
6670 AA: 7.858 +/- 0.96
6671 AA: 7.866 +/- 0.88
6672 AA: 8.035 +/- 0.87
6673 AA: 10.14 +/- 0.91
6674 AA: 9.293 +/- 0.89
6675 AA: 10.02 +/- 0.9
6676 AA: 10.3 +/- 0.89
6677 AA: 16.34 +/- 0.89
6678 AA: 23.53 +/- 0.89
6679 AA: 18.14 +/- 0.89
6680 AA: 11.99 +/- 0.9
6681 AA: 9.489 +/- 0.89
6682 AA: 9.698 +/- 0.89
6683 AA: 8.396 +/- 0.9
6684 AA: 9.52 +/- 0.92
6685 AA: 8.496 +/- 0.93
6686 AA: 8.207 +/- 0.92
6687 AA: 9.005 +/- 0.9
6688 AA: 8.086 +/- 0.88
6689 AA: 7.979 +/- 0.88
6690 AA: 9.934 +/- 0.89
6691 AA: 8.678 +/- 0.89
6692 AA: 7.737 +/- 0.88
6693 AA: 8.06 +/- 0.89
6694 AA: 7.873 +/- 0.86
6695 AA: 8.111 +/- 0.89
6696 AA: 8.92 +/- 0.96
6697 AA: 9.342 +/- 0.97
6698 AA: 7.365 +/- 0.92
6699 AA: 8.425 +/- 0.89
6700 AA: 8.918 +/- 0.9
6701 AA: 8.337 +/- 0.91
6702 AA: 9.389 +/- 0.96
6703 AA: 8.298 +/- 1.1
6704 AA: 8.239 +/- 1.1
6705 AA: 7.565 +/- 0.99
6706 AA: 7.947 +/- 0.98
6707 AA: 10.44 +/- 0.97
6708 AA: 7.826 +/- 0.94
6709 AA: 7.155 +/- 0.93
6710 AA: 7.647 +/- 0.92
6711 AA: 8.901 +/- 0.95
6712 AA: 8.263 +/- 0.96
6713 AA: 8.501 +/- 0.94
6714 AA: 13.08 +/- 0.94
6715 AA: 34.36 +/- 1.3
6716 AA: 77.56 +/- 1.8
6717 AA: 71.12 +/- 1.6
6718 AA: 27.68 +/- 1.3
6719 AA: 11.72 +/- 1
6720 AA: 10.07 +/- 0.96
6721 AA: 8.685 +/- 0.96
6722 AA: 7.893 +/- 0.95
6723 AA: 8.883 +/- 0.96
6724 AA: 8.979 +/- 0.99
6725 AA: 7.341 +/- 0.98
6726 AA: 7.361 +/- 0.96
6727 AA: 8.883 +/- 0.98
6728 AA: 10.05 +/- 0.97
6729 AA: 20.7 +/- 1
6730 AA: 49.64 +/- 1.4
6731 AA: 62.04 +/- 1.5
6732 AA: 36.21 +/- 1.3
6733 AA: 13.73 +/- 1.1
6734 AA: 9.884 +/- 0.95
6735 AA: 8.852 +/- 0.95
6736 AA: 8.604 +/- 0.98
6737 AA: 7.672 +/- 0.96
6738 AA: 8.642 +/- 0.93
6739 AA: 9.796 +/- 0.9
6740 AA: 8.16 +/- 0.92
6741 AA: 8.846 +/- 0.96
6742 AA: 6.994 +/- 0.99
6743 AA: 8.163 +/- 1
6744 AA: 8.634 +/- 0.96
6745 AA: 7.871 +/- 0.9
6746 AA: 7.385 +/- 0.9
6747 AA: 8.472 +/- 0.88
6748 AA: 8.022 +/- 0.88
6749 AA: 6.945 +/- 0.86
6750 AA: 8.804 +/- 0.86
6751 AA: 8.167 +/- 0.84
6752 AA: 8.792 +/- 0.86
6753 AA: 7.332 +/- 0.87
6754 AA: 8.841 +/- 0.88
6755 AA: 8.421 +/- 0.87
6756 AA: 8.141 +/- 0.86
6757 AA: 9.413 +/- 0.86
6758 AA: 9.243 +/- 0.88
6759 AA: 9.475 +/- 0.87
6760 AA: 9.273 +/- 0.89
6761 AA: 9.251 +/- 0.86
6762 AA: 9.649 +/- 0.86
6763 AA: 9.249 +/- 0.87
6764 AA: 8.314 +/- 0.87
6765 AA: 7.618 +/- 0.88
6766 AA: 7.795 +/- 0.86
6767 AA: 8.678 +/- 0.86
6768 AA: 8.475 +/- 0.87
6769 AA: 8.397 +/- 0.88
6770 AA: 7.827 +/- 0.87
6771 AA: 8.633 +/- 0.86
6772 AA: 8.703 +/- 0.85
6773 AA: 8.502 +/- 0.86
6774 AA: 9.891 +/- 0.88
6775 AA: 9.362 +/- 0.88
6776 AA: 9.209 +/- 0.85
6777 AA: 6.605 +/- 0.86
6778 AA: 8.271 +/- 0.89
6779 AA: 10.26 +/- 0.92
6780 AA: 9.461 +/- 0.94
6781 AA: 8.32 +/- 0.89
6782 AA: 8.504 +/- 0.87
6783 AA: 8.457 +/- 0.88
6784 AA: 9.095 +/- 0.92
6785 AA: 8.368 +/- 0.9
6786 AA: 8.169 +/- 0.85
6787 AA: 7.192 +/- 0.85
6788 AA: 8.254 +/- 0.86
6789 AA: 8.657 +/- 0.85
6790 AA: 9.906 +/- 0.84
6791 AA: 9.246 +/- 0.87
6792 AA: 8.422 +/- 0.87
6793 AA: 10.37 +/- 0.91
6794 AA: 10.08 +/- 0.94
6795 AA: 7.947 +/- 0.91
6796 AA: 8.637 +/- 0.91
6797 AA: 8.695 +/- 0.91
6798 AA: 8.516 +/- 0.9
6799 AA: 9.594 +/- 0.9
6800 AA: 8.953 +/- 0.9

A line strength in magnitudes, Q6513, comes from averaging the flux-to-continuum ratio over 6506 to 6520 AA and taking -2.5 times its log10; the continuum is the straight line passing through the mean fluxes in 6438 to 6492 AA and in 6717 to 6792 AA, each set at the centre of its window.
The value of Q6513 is 0.05 mag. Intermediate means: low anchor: 8.61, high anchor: 11.2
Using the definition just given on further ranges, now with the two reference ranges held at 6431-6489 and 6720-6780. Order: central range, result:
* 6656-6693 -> 0.08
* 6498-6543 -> 0.04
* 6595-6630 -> 0.12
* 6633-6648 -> 0.19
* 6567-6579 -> 0.10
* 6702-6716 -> -0.22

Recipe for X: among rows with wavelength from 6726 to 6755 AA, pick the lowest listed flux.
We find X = 6.945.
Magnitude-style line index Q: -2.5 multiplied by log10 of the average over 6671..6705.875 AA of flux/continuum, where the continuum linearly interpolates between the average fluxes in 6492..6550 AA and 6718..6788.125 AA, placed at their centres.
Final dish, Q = 0.08 mag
